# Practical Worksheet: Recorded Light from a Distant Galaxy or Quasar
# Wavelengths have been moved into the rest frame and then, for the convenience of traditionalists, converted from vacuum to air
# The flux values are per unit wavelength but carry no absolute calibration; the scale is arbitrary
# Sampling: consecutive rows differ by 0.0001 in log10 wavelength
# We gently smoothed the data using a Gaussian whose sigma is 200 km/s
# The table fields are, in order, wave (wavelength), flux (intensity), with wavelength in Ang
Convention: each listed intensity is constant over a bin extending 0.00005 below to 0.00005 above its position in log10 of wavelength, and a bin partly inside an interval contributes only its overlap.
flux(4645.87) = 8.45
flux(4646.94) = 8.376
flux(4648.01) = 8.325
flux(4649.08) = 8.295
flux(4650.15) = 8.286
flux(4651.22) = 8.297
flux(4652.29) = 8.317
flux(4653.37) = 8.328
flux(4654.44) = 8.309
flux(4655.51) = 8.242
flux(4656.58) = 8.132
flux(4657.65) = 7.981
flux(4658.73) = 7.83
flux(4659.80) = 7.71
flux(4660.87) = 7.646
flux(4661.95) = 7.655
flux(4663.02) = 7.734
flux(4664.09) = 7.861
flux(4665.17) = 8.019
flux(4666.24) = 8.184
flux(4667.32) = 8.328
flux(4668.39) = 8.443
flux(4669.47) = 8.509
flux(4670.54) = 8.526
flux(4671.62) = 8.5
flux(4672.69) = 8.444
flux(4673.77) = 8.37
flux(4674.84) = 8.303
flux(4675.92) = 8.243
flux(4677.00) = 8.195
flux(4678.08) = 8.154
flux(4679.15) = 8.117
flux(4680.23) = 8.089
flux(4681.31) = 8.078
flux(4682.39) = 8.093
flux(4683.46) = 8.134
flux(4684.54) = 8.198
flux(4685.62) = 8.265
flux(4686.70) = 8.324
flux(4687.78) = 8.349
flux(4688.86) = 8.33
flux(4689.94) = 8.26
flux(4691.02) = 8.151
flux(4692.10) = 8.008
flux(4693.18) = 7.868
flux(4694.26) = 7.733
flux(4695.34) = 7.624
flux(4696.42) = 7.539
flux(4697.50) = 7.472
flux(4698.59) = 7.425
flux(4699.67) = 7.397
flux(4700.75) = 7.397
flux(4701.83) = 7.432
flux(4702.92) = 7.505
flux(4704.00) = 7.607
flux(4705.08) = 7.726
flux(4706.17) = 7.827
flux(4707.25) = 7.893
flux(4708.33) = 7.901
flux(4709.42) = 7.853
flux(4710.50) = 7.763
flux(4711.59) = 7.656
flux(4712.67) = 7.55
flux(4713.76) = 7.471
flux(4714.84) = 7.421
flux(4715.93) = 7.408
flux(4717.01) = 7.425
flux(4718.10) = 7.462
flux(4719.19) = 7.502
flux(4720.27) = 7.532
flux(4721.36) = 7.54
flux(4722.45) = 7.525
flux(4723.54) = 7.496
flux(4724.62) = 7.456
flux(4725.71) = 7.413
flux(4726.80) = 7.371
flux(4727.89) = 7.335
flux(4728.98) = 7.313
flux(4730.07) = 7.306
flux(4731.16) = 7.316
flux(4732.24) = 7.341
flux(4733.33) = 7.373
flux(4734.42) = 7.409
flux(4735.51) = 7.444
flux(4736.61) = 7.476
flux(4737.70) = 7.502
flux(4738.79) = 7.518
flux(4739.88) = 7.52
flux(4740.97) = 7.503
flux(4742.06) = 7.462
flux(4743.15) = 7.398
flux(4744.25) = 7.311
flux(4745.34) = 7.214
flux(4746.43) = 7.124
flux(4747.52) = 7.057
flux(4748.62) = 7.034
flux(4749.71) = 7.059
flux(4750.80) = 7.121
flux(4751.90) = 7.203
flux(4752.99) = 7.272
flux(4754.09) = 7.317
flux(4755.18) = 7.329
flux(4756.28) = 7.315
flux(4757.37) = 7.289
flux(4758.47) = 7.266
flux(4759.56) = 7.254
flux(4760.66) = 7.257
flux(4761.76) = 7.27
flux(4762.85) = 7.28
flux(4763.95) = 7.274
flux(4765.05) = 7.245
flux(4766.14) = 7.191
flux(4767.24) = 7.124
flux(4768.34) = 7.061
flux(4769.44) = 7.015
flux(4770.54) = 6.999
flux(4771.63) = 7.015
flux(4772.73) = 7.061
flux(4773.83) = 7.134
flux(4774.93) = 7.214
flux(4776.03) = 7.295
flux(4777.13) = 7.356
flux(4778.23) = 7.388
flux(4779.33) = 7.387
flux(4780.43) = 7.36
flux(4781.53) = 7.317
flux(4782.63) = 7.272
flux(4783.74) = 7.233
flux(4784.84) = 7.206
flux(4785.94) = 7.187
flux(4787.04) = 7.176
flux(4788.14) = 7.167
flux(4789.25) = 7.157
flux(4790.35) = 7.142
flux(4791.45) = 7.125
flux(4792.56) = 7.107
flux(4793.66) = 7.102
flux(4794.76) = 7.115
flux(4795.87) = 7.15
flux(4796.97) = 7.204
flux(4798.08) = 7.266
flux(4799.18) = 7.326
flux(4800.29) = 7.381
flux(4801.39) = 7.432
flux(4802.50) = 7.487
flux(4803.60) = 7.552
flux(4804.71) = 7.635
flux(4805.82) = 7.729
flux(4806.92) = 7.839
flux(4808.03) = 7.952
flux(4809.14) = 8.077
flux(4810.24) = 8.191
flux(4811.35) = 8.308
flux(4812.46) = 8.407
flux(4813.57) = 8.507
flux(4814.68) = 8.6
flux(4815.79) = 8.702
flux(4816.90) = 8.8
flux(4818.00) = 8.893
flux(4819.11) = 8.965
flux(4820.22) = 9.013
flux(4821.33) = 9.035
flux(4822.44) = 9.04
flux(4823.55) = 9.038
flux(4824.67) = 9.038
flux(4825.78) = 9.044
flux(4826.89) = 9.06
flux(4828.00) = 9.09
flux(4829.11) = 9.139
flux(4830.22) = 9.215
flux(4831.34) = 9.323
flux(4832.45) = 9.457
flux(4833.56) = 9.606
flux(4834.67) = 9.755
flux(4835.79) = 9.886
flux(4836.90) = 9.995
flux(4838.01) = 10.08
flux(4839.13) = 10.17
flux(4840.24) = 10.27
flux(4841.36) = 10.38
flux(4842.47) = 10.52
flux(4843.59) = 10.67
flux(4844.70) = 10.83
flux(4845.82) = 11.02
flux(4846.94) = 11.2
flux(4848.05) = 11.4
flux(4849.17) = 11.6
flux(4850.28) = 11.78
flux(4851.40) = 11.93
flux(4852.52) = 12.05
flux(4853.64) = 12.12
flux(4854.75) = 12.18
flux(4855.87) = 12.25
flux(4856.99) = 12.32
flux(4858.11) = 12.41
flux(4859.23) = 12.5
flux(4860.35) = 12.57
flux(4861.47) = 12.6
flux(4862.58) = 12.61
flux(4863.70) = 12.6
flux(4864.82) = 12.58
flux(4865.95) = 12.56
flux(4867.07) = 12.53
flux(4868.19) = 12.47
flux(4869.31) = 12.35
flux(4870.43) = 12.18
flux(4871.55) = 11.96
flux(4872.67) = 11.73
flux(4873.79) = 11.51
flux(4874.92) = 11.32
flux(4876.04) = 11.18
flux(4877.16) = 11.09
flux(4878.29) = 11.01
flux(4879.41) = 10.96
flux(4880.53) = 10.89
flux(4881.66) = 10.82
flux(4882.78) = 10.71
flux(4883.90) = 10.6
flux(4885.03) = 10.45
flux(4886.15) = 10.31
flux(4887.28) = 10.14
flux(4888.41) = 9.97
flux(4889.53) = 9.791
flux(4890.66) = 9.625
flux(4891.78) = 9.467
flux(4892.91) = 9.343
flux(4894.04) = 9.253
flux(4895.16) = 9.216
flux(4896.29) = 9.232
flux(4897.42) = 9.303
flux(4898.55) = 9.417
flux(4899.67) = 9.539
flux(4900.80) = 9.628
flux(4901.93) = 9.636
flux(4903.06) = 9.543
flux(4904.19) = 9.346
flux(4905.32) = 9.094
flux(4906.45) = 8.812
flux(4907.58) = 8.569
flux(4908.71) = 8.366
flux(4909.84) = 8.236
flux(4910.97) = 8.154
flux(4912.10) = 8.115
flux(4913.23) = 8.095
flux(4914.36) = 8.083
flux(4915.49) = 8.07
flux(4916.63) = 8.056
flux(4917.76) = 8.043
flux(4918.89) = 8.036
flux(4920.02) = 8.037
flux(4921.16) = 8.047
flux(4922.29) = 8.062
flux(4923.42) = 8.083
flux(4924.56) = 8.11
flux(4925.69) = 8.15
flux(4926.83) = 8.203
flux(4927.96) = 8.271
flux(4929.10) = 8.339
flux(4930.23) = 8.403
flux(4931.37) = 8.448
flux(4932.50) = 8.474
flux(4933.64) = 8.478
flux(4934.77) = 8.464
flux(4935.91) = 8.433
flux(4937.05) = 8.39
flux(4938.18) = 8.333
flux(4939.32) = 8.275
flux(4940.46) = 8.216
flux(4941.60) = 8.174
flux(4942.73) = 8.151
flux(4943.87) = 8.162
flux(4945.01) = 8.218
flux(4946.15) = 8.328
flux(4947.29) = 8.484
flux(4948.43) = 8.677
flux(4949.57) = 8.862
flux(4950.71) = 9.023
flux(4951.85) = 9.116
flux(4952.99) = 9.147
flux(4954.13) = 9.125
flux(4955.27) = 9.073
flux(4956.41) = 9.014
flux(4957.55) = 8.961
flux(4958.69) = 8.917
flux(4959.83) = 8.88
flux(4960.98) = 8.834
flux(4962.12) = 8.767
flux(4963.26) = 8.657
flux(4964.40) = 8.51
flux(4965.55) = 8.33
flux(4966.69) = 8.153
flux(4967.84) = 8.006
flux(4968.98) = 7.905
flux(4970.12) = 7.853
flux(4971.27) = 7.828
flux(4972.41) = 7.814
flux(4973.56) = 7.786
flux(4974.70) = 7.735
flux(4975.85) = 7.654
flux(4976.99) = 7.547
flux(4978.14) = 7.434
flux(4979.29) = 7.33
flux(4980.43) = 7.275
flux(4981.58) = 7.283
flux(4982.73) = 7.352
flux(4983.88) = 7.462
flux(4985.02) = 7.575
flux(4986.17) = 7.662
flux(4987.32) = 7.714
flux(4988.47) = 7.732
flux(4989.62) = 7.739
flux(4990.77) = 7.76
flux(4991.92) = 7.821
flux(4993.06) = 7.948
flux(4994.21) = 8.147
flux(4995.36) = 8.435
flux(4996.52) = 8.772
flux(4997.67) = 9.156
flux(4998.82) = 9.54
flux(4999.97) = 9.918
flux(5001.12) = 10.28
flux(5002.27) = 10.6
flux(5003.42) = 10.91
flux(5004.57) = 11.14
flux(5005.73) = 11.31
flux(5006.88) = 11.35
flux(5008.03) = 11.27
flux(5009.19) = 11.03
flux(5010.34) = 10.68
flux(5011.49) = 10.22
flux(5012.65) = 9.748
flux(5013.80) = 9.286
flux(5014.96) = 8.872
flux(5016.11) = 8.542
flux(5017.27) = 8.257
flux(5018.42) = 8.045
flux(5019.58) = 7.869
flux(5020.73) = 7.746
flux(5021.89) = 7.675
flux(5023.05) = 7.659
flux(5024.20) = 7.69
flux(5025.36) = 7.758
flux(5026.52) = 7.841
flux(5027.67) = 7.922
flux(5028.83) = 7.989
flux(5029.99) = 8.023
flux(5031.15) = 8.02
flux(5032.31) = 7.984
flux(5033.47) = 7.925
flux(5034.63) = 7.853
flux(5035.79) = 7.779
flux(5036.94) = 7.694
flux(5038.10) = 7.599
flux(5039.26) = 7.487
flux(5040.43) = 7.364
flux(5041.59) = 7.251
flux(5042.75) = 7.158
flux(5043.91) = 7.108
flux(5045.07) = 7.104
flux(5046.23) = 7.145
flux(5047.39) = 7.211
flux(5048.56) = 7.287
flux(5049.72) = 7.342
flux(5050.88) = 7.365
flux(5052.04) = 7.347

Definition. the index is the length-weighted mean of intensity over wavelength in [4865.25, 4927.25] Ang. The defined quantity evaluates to 9.7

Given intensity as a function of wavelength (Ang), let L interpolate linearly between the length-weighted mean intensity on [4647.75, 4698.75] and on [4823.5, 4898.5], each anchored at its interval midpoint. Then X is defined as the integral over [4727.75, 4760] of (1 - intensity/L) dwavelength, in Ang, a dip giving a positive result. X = 6.4 Ang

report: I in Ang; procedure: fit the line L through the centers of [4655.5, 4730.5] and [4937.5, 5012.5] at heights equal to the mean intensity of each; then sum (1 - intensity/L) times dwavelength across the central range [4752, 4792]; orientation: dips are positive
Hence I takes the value 4.2 Ang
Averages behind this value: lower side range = 7.85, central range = 7.22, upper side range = 8.68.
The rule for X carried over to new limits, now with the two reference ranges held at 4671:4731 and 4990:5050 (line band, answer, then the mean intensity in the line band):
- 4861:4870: -4.79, 12.5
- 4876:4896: -4.86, 10.2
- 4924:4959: -0.69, 8.53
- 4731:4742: 0.60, 7.45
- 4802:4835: -2.48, 8.68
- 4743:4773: 2.79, 7.19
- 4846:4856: -4.47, 11.8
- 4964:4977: 0.76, 7.94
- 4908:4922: 0.31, 8.12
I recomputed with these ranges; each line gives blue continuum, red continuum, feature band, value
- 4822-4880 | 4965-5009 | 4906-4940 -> 5.12 Ang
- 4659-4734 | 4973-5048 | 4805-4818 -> -0.46 Ang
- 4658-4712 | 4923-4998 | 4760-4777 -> 1.86 Ang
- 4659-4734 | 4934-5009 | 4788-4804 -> 1.67 Ang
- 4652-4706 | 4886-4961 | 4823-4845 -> -3.26 Ang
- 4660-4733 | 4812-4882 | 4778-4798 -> 4.95 Ang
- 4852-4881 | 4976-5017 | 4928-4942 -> 2.72 Ang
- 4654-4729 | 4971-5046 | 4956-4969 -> -0.47 Ang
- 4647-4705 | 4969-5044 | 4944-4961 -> -1.00 Ang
